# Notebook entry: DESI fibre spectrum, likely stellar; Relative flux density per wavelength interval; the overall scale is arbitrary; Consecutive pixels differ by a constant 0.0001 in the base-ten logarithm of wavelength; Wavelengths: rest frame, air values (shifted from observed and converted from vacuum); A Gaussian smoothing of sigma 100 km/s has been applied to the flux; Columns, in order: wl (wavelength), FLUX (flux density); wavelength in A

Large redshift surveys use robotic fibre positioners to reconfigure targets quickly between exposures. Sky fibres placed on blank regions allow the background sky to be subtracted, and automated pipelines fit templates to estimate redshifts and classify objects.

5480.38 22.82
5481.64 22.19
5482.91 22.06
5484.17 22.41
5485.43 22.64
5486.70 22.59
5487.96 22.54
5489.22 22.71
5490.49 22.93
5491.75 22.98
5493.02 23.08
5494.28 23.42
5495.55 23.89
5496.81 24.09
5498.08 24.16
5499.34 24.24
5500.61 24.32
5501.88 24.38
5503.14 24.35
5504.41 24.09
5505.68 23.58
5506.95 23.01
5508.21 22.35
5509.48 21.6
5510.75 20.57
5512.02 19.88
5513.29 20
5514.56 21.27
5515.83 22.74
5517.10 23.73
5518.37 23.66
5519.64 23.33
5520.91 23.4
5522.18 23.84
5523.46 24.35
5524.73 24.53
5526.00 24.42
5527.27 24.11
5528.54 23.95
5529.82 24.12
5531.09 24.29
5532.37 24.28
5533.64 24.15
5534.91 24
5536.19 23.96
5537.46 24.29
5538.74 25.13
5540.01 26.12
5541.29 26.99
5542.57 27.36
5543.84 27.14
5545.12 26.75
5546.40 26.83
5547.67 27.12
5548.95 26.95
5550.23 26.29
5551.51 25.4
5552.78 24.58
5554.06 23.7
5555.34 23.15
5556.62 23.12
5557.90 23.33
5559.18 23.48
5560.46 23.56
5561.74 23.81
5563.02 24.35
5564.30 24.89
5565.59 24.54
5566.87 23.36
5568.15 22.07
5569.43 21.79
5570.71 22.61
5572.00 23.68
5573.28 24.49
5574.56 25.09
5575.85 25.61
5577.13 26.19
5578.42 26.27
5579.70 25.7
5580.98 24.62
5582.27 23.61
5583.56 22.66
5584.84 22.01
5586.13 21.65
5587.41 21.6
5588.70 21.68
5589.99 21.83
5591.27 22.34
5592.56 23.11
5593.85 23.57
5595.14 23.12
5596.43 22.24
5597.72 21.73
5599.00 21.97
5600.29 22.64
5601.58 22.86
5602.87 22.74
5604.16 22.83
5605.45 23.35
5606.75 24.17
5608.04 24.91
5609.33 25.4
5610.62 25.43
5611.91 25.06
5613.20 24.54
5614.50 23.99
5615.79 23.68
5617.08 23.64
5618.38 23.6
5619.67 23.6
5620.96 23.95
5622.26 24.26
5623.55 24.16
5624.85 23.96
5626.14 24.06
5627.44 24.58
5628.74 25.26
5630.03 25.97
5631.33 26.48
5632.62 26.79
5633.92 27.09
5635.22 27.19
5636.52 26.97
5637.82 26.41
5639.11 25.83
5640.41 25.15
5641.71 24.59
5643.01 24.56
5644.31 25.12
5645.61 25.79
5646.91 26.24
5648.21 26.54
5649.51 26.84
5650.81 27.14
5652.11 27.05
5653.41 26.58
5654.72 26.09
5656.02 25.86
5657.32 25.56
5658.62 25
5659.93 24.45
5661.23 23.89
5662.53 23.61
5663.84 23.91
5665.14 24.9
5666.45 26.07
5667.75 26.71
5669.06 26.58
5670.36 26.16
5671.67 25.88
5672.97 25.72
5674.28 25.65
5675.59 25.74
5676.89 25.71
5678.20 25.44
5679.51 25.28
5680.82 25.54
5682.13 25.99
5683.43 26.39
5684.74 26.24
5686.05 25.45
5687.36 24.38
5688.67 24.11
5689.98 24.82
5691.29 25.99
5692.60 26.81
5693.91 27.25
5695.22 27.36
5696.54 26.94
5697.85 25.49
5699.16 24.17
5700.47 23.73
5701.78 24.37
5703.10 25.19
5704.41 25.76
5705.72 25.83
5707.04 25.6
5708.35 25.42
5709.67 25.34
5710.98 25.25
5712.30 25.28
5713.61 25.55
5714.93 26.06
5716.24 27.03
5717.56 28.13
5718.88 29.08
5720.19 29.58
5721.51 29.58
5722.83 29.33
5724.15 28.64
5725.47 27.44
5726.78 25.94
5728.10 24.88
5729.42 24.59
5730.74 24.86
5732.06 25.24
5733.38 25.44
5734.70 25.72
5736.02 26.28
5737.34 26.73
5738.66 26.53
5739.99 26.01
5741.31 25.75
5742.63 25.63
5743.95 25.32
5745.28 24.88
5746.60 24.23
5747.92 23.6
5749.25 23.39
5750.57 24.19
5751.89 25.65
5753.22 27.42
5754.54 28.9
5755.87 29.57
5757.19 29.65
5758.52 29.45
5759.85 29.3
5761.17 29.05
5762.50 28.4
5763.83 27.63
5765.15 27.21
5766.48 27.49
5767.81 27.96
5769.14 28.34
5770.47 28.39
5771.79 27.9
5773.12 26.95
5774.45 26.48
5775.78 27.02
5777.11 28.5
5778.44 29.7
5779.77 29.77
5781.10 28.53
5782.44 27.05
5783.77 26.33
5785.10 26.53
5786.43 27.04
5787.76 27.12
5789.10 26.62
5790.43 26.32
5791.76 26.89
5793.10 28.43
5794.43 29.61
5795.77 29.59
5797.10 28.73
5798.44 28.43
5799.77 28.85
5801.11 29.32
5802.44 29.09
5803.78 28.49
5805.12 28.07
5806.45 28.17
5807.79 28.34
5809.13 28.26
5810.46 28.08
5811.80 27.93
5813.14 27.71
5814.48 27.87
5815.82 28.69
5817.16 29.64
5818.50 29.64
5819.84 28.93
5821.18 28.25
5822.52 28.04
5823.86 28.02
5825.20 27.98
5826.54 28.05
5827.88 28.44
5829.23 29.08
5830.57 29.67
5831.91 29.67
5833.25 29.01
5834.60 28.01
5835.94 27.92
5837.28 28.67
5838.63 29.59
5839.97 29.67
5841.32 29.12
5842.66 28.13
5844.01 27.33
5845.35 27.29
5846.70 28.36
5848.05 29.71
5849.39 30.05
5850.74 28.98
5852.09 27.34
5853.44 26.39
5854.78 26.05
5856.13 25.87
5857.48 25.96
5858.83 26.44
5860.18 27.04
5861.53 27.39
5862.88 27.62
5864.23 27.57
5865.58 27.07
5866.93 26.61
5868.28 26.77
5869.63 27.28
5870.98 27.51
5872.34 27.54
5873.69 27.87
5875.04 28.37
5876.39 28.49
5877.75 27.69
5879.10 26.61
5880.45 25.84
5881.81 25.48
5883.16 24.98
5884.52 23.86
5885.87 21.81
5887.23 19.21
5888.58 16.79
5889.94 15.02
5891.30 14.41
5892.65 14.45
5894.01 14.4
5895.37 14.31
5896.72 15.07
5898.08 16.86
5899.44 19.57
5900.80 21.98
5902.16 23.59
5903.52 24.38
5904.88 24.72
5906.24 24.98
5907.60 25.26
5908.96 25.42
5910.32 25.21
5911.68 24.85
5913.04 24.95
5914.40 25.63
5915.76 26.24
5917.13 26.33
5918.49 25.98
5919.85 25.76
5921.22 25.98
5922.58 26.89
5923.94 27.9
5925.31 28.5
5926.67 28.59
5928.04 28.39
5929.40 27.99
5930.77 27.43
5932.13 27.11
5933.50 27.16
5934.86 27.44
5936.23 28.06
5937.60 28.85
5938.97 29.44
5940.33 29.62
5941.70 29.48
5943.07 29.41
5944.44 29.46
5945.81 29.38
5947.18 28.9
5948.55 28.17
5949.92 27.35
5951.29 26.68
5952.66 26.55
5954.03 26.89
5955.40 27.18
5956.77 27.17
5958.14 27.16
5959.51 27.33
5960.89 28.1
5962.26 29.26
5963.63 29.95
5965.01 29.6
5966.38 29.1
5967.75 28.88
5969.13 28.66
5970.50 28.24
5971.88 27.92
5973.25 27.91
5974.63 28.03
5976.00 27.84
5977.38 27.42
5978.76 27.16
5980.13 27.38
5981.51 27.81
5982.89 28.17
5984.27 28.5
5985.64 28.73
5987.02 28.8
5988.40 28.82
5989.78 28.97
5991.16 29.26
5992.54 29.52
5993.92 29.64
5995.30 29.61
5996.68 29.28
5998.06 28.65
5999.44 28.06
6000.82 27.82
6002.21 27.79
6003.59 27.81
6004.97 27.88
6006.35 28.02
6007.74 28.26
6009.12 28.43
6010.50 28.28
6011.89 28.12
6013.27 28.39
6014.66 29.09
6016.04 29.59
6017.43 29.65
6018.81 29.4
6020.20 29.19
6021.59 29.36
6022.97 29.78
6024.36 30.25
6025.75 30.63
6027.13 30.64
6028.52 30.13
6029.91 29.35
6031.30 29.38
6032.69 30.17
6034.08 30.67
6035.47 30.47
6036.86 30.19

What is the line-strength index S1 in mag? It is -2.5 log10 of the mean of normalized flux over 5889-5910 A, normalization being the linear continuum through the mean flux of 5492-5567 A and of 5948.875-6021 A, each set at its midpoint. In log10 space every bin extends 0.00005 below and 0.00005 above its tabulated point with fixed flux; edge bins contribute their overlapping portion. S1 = 0.36 mag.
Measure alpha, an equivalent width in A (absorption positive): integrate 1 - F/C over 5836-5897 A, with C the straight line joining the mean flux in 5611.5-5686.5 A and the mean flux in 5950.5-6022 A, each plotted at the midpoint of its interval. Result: 4.61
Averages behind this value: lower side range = 25.4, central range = 25.2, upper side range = 28.4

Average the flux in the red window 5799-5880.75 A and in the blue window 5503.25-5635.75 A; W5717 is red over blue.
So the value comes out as 1.17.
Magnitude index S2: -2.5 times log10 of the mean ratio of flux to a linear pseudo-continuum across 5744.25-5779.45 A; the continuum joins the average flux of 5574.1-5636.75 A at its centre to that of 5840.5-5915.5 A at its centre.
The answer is -0.13 mag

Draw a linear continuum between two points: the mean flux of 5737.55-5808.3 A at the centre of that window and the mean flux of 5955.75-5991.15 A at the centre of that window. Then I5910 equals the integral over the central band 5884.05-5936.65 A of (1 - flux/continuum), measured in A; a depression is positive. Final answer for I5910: 8.8 A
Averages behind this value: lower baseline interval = 27.5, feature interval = 23.4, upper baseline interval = 28.3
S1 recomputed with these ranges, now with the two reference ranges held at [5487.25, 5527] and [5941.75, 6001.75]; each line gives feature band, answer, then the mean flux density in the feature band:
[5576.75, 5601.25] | 0.05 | 23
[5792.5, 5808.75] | -0.09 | 28.8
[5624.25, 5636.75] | -0.05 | 25.8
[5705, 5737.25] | -0.04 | 26.5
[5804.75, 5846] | -0.07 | 28.5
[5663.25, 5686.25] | -0.03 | 25.8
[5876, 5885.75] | 0.06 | 25.8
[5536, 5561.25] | -0.07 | 25.3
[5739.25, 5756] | 0.01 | 25.6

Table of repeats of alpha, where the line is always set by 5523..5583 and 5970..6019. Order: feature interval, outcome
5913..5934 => 0.6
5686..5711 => 0.4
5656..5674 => 0.2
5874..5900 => 6.3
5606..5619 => 0.4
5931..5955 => -0.2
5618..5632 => 0.4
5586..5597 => 1.2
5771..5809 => -1.8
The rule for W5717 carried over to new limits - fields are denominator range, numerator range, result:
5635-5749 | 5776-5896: 1.04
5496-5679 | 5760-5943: 1.09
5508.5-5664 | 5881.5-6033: 1.10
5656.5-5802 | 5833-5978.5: 0.99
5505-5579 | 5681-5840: 1.13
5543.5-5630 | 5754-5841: 1.18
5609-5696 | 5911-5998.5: 1.10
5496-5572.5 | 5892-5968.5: 1.08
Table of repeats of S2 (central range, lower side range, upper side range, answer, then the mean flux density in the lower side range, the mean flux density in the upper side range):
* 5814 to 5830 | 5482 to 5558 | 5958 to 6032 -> -0.06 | 23.9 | 28.7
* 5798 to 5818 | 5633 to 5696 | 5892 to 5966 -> -0.11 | 25.8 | 25.9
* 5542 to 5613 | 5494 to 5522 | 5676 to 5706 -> 0.00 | 23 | 25.6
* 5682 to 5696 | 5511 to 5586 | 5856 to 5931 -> -0.07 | 24.2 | 24.4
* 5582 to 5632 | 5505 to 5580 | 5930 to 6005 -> 0.06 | 24.1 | 28.3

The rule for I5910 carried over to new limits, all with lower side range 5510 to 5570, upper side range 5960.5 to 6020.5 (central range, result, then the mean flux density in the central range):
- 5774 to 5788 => -0.62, 27.7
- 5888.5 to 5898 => 4.36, 14.9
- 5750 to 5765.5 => -1.06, 28.1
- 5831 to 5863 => -1.00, 28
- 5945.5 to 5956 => 0.22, 27.6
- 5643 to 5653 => -0.42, 26.3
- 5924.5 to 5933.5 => 0.01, 27.9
